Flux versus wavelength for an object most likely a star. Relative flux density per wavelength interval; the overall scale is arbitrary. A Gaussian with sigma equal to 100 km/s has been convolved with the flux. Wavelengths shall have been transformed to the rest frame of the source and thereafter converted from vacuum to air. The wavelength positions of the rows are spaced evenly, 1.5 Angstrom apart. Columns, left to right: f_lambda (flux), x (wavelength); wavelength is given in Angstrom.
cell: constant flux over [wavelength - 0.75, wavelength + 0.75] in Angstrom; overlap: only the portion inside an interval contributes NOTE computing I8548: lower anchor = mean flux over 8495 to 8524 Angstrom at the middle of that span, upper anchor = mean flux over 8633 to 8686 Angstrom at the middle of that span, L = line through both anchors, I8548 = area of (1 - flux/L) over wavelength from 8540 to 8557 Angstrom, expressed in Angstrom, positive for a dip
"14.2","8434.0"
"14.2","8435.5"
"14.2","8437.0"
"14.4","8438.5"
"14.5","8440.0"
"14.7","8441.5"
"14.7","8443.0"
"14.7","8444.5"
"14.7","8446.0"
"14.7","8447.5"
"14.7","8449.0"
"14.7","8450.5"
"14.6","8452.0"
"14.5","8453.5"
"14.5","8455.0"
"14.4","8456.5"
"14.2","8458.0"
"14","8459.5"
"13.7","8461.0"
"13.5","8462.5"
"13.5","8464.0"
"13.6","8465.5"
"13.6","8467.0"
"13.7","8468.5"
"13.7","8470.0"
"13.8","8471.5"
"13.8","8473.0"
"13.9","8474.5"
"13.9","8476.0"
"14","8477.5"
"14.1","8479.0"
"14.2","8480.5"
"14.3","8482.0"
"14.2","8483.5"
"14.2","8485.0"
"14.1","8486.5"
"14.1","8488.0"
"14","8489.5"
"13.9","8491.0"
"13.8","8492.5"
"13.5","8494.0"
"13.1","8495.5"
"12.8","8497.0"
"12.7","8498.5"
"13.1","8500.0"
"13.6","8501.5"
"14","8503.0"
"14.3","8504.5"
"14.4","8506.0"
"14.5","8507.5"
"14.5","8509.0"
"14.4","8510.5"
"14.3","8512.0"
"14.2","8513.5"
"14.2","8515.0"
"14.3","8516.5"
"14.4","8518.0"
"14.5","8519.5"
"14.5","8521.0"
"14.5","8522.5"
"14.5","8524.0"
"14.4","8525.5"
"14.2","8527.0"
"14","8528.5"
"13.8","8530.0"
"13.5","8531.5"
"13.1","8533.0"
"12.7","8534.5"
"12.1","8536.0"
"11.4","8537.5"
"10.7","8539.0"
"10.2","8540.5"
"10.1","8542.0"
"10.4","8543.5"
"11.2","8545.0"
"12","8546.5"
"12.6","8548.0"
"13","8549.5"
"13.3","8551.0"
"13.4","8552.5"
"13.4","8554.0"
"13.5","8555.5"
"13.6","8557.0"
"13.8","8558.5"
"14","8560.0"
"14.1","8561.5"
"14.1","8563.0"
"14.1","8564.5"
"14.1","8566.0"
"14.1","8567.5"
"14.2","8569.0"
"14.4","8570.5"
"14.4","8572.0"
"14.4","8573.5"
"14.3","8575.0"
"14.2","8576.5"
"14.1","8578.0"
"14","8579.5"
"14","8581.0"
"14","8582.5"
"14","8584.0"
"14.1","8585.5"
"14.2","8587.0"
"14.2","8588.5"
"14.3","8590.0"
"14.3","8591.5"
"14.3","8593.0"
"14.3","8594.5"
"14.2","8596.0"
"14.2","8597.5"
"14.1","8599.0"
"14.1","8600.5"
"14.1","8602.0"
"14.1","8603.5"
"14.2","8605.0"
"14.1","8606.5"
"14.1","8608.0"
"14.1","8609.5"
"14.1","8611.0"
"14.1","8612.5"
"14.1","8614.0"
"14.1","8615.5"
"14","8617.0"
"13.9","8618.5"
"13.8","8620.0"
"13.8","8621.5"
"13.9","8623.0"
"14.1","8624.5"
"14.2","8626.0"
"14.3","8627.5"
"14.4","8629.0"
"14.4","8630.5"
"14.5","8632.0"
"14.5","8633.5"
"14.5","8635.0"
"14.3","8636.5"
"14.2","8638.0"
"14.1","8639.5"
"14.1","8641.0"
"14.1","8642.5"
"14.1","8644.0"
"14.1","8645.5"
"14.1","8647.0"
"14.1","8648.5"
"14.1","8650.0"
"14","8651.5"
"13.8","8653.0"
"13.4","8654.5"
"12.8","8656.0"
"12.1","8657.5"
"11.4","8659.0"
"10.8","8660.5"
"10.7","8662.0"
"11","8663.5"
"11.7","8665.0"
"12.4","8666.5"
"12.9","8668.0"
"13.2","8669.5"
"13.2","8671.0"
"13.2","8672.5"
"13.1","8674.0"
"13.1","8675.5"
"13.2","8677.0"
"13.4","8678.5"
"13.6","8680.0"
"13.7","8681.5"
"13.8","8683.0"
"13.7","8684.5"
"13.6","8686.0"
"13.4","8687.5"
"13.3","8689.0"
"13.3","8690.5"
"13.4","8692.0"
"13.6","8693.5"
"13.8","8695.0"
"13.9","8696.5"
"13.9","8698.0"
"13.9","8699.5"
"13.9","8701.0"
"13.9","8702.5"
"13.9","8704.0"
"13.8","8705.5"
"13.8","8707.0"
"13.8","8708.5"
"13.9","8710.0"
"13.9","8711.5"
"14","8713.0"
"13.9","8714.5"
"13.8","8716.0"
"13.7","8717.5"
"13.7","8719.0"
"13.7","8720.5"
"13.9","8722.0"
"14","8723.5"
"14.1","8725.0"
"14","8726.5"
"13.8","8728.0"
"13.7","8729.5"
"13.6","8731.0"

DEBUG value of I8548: 2.02 Angstrom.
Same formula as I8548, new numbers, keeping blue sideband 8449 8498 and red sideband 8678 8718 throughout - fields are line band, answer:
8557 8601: -1.0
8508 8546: 1.9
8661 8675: 1.4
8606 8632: -0.6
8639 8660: 0.3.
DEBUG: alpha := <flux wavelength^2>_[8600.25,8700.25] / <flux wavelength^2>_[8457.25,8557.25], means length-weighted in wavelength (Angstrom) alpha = 1.04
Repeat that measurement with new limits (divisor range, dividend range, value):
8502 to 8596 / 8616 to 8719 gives 1.02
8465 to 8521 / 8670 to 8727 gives 1.03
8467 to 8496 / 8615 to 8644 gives 1.05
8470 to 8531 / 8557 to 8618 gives 1.03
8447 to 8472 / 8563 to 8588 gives 1.03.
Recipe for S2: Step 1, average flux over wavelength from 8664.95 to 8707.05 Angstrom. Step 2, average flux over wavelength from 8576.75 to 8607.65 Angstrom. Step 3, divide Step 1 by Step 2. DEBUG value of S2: 1.0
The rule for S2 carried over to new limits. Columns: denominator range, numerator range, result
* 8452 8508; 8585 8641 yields 1.02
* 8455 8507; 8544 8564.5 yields 0.96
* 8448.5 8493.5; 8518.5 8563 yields 0.93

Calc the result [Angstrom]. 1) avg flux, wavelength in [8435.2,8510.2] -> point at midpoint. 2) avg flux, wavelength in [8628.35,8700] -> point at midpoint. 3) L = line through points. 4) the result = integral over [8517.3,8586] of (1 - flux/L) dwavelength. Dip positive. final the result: 1.83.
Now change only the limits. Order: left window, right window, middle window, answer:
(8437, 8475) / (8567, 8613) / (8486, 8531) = 0.5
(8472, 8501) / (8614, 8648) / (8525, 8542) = 1.6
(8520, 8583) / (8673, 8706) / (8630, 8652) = -1.2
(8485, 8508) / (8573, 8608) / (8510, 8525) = -0.6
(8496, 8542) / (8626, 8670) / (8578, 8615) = -1.9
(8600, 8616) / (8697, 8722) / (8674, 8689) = 0.5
